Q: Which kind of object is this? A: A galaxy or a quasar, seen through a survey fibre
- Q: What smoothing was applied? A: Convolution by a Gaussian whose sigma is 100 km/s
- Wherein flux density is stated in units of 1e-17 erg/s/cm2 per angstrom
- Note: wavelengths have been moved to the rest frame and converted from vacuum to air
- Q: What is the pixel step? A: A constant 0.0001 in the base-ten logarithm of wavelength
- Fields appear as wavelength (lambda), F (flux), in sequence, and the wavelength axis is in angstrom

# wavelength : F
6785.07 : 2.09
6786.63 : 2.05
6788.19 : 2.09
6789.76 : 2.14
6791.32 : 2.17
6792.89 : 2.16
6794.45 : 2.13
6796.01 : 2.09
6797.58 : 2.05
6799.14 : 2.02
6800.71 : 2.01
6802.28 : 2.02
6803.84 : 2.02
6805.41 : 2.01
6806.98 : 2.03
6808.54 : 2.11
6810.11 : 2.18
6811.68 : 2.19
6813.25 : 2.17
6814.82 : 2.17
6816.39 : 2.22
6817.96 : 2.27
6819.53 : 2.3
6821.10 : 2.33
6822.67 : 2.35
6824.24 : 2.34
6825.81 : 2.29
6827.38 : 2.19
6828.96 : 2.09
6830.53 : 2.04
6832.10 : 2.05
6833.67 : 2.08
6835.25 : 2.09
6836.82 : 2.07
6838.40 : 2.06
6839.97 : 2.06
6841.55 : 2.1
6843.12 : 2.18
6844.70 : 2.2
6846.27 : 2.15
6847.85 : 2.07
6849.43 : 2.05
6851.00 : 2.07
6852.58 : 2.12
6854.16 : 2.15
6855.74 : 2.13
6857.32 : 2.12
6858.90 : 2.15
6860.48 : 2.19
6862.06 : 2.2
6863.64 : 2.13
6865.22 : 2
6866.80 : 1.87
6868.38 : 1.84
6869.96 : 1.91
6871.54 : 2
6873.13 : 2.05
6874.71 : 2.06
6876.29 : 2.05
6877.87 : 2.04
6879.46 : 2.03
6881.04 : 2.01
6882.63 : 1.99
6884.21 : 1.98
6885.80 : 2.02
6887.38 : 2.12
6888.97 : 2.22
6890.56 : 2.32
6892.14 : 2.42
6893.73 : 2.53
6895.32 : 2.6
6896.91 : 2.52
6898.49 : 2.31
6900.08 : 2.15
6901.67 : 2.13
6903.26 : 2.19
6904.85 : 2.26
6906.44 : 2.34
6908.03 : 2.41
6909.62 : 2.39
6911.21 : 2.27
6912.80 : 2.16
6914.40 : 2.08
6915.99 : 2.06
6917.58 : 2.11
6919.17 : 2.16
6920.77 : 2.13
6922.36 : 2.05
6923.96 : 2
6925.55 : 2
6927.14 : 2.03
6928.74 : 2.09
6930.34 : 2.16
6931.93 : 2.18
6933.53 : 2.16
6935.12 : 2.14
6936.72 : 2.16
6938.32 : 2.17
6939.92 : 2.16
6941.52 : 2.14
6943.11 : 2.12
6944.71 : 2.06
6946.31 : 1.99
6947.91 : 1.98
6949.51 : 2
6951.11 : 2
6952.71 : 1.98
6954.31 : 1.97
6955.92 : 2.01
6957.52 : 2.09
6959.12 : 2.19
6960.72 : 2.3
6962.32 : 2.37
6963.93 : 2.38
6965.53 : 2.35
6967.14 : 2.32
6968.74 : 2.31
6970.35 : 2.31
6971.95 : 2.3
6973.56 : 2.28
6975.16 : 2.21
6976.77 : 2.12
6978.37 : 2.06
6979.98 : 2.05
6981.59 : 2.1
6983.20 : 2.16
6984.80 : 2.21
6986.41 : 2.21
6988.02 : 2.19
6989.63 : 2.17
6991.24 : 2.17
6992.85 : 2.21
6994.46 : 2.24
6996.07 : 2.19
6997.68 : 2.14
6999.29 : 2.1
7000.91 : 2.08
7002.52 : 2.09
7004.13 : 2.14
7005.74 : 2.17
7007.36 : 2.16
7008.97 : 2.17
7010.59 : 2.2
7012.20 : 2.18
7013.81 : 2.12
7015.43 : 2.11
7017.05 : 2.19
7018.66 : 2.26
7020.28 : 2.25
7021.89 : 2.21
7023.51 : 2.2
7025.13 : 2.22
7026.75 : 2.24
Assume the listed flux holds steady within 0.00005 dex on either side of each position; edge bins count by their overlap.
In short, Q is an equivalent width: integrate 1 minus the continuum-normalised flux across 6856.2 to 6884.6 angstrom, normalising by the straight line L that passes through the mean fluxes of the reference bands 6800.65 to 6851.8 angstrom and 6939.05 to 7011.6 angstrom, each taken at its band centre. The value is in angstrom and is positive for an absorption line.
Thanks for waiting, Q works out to 1.45 angstrom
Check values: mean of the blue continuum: 2.14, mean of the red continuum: 2.16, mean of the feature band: 2.04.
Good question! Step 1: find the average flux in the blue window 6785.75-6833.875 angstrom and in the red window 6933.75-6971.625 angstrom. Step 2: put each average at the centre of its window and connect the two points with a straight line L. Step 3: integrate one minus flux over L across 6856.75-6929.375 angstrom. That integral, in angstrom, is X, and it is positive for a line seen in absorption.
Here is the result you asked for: 0.11 angstrom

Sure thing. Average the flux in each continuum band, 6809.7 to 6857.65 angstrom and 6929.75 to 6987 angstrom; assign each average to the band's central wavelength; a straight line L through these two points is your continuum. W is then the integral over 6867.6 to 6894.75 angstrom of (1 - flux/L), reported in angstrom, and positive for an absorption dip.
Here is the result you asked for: 0.75 angstrom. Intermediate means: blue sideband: 2.16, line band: 2.1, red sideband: 2.16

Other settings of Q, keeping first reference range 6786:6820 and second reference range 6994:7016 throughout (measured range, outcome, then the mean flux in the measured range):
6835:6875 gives 0.9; 2.08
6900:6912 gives -0.8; 2.27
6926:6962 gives 0.7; 2.1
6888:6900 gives -1.5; 2.4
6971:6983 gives -0.1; 2.16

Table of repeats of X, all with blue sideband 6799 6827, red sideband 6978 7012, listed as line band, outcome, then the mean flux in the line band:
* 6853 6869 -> 0.6 angstrom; 2.08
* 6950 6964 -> 0.2 angstrom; 2.13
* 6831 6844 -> 0.5 angstrom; 2.09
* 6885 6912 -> -1.8 angstrom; 2.31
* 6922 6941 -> 0.4 angstrom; 2.11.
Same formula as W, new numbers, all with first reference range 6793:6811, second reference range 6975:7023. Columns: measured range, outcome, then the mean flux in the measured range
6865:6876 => 0.7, 1.96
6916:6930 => 0.3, 2.07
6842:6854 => -0.2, 2.12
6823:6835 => -0.5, 2.16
